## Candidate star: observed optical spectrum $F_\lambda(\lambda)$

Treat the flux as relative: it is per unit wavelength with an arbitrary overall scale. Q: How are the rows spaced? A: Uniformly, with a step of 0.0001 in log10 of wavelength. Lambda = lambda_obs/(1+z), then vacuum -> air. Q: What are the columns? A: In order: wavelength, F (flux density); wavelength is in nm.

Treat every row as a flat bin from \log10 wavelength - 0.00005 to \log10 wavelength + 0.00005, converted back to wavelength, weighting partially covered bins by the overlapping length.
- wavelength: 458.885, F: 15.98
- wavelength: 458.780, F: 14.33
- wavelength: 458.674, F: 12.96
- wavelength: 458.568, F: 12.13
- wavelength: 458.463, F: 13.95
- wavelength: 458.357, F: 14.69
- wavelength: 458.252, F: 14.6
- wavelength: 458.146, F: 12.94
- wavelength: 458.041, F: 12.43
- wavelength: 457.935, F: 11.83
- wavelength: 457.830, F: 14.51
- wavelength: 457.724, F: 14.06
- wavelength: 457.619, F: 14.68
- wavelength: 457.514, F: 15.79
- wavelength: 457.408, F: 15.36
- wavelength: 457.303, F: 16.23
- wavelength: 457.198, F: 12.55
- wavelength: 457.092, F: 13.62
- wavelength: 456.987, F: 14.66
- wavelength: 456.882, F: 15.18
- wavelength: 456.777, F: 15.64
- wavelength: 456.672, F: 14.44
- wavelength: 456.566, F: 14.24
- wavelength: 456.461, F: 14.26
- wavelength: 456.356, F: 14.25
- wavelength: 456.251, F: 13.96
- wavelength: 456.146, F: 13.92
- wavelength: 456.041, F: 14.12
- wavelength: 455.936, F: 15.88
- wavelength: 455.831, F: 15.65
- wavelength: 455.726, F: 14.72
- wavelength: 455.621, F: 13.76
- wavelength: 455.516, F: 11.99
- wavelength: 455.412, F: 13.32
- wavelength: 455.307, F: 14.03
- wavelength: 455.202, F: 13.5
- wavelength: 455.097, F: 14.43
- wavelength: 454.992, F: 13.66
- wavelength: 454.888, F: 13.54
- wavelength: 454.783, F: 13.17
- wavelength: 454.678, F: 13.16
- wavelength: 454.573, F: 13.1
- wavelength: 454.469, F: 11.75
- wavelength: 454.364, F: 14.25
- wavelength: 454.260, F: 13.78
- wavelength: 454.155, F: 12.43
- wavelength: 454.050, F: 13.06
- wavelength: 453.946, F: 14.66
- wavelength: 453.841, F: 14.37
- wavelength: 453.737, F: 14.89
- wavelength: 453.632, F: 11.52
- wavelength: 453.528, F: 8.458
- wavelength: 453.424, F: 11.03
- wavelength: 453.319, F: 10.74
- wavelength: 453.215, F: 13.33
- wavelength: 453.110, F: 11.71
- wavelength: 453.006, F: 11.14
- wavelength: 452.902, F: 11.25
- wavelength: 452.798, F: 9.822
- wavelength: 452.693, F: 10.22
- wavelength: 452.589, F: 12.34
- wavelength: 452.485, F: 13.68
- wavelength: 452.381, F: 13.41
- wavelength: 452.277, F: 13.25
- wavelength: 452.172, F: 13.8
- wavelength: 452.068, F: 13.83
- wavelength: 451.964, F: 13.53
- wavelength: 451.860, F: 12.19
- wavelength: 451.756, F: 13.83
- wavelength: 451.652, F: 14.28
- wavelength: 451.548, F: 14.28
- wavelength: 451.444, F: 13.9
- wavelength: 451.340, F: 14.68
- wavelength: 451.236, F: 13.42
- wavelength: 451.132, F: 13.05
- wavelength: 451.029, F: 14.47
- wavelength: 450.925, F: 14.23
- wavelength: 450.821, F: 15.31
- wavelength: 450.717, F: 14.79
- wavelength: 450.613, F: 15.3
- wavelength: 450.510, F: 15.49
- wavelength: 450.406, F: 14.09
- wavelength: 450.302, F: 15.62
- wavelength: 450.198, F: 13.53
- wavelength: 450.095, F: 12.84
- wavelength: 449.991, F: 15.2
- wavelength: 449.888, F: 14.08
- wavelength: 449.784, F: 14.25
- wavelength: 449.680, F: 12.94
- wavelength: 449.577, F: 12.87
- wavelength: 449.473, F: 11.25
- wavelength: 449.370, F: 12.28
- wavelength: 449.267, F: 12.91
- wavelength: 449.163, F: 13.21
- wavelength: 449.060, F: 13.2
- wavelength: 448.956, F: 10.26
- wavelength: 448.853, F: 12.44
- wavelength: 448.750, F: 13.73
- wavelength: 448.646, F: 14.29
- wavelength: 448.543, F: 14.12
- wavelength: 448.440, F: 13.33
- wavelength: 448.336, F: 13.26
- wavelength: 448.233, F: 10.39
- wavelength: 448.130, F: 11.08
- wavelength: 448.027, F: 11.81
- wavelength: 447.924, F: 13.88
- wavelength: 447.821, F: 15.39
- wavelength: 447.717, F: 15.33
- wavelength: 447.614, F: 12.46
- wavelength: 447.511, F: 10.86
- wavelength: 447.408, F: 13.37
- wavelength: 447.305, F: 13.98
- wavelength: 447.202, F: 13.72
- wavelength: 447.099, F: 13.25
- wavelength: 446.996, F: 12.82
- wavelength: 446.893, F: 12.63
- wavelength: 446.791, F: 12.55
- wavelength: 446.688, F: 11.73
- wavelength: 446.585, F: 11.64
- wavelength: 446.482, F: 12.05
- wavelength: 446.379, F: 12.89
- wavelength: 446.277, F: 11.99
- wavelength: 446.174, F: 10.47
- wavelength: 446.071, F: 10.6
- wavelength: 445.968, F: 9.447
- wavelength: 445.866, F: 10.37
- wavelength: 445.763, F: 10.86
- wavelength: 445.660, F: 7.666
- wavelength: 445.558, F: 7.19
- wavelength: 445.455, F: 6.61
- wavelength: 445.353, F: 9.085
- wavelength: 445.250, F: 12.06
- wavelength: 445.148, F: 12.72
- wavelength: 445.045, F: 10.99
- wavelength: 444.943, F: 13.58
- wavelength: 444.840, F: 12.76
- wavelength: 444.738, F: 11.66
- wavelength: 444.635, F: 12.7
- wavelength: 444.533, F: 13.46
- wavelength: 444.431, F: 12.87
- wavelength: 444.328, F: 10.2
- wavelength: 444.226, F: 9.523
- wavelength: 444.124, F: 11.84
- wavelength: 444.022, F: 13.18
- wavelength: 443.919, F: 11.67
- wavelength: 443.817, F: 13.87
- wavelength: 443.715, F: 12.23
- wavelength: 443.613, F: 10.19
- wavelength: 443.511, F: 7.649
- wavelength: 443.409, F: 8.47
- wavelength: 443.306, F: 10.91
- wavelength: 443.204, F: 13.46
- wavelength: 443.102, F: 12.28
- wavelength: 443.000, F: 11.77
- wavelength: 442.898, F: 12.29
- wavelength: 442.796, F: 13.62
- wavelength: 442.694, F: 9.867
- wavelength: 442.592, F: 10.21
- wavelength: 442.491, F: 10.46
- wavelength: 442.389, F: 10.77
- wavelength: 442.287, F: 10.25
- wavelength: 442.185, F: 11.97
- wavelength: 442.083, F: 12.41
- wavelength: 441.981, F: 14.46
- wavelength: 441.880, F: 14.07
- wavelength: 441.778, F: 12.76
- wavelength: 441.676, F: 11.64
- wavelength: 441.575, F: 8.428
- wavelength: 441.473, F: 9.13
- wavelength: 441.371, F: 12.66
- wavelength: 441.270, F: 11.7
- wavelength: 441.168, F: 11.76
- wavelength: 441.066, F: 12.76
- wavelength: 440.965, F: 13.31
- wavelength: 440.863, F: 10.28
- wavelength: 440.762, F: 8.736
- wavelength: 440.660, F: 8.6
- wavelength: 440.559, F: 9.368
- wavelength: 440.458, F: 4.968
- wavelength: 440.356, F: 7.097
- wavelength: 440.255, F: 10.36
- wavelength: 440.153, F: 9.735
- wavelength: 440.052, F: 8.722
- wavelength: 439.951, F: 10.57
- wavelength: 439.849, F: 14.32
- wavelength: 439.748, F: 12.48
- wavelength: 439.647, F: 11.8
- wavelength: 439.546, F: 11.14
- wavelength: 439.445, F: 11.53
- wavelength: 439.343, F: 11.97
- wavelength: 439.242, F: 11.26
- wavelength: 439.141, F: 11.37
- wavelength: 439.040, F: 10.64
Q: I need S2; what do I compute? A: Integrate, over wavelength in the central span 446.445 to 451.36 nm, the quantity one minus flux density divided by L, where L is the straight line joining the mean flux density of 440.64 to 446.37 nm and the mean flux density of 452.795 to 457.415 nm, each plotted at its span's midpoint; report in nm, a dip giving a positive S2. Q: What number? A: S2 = -0.42 nm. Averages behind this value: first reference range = 11.2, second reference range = 13.5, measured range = 13.3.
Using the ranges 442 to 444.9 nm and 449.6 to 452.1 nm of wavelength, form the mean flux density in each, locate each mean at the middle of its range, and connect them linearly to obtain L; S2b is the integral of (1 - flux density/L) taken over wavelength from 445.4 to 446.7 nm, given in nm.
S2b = 0.23 nm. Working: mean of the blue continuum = 11.6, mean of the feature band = 10.2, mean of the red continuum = 14.1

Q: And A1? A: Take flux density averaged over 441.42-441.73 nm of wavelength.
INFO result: 9.77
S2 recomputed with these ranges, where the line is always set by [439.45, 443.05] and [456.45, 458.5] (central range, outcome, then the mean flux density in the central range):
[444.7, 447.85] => 0.09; 11.7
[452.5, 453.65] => 0.19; 11.1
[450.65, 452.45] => -0.11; 13.9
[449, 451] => -0.17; 13.9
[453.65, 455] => 0.02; 13.5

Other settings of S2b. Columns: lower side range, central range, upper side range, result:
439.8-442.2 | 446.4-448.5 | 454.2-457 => -0.097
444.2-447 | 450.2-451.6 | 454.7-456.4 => -0.200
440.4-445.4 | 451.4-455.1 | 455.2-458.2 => 0.186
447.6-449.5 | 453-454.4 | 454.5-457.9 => 0.125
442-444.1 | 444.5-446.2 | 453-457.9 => 0.164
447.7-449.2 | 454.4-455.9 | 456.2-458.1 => 0.045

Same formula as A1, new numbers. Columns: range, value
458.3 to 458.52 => 14.3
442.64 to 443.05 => 11.9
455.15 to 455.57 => 13.2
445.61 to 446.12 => 9.78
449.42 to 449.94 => 13.1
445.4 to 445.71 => 7.2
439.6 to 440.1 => 11.6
